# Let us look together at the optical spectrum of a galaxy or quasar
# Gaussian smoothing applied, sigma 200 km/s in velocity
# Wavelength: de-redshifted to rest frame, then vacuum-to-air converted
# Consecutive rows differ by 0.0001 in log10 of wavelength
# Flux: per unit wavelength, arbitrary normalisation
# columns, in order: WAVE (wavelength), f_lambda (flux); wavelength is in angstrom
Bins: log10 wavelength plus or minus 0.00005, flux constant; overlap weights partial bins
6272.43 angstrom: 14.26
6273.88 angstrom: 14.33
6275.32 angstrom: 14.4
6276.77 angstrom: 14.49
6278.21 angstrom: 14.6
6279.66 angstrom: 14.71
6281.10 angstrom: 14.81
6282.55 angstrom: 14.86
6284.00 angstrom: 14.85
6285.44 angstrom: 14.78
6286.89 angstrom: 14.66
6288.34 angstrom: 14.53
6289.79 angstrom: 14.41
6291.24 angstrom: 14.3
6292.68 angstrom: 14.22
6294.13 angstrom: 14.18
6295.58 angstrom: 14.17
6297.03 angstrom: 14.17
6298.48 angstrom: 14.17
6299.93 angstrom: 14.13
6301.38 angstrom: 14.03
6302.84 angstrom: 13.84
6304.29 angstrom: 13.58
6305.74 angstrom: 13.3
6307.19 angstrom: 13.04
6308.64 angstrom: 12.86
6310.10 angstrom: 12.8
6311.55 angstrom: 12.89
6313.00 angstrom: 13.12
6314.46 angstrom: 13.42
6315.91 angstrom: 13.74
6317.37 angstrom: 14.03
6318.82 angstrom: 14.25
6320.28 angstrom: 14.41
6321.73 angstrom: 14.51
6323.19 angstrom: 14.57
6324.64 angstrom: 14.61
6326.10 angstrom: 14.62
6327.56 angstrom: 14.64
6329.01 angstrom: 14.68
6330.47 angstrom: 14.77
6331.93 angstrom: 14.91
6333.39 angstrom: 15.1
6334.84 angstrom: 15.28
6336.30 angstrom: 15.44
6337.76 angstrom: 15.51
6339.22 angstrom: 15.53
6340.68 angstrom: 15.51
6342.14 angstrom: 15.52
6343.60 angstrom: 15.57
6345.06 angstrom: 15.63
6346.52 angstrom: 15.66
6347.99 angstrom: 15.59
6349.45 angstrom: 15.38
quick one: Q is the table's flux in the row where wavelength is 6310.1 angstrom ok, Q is 12.8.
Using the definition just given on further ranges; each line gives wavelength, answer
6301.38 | 14.03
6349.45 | 15.38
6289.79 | 14.41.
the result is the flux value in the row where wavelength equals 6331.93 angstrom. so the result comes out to 14.91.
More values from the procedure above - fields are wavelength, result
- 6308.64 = 12.86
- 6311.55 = 12.89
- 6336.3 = 15.44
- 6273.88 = 14.33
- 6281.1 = 14.81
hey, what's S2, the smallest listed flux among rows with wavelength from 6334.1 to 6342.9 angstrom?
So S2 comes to 15.28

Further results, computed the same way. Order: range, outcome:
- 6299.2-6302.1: 14.03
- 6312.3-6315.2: 13.12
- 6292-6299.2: 14.17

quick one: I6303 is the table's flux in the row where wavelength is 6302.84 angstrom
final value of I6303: 13.84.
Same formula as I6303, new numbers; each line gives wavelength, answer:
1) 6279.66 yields 14.71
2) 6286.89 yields 14.66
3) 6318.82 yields 14.25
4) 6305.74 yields 13.3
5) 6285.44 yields 14.78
